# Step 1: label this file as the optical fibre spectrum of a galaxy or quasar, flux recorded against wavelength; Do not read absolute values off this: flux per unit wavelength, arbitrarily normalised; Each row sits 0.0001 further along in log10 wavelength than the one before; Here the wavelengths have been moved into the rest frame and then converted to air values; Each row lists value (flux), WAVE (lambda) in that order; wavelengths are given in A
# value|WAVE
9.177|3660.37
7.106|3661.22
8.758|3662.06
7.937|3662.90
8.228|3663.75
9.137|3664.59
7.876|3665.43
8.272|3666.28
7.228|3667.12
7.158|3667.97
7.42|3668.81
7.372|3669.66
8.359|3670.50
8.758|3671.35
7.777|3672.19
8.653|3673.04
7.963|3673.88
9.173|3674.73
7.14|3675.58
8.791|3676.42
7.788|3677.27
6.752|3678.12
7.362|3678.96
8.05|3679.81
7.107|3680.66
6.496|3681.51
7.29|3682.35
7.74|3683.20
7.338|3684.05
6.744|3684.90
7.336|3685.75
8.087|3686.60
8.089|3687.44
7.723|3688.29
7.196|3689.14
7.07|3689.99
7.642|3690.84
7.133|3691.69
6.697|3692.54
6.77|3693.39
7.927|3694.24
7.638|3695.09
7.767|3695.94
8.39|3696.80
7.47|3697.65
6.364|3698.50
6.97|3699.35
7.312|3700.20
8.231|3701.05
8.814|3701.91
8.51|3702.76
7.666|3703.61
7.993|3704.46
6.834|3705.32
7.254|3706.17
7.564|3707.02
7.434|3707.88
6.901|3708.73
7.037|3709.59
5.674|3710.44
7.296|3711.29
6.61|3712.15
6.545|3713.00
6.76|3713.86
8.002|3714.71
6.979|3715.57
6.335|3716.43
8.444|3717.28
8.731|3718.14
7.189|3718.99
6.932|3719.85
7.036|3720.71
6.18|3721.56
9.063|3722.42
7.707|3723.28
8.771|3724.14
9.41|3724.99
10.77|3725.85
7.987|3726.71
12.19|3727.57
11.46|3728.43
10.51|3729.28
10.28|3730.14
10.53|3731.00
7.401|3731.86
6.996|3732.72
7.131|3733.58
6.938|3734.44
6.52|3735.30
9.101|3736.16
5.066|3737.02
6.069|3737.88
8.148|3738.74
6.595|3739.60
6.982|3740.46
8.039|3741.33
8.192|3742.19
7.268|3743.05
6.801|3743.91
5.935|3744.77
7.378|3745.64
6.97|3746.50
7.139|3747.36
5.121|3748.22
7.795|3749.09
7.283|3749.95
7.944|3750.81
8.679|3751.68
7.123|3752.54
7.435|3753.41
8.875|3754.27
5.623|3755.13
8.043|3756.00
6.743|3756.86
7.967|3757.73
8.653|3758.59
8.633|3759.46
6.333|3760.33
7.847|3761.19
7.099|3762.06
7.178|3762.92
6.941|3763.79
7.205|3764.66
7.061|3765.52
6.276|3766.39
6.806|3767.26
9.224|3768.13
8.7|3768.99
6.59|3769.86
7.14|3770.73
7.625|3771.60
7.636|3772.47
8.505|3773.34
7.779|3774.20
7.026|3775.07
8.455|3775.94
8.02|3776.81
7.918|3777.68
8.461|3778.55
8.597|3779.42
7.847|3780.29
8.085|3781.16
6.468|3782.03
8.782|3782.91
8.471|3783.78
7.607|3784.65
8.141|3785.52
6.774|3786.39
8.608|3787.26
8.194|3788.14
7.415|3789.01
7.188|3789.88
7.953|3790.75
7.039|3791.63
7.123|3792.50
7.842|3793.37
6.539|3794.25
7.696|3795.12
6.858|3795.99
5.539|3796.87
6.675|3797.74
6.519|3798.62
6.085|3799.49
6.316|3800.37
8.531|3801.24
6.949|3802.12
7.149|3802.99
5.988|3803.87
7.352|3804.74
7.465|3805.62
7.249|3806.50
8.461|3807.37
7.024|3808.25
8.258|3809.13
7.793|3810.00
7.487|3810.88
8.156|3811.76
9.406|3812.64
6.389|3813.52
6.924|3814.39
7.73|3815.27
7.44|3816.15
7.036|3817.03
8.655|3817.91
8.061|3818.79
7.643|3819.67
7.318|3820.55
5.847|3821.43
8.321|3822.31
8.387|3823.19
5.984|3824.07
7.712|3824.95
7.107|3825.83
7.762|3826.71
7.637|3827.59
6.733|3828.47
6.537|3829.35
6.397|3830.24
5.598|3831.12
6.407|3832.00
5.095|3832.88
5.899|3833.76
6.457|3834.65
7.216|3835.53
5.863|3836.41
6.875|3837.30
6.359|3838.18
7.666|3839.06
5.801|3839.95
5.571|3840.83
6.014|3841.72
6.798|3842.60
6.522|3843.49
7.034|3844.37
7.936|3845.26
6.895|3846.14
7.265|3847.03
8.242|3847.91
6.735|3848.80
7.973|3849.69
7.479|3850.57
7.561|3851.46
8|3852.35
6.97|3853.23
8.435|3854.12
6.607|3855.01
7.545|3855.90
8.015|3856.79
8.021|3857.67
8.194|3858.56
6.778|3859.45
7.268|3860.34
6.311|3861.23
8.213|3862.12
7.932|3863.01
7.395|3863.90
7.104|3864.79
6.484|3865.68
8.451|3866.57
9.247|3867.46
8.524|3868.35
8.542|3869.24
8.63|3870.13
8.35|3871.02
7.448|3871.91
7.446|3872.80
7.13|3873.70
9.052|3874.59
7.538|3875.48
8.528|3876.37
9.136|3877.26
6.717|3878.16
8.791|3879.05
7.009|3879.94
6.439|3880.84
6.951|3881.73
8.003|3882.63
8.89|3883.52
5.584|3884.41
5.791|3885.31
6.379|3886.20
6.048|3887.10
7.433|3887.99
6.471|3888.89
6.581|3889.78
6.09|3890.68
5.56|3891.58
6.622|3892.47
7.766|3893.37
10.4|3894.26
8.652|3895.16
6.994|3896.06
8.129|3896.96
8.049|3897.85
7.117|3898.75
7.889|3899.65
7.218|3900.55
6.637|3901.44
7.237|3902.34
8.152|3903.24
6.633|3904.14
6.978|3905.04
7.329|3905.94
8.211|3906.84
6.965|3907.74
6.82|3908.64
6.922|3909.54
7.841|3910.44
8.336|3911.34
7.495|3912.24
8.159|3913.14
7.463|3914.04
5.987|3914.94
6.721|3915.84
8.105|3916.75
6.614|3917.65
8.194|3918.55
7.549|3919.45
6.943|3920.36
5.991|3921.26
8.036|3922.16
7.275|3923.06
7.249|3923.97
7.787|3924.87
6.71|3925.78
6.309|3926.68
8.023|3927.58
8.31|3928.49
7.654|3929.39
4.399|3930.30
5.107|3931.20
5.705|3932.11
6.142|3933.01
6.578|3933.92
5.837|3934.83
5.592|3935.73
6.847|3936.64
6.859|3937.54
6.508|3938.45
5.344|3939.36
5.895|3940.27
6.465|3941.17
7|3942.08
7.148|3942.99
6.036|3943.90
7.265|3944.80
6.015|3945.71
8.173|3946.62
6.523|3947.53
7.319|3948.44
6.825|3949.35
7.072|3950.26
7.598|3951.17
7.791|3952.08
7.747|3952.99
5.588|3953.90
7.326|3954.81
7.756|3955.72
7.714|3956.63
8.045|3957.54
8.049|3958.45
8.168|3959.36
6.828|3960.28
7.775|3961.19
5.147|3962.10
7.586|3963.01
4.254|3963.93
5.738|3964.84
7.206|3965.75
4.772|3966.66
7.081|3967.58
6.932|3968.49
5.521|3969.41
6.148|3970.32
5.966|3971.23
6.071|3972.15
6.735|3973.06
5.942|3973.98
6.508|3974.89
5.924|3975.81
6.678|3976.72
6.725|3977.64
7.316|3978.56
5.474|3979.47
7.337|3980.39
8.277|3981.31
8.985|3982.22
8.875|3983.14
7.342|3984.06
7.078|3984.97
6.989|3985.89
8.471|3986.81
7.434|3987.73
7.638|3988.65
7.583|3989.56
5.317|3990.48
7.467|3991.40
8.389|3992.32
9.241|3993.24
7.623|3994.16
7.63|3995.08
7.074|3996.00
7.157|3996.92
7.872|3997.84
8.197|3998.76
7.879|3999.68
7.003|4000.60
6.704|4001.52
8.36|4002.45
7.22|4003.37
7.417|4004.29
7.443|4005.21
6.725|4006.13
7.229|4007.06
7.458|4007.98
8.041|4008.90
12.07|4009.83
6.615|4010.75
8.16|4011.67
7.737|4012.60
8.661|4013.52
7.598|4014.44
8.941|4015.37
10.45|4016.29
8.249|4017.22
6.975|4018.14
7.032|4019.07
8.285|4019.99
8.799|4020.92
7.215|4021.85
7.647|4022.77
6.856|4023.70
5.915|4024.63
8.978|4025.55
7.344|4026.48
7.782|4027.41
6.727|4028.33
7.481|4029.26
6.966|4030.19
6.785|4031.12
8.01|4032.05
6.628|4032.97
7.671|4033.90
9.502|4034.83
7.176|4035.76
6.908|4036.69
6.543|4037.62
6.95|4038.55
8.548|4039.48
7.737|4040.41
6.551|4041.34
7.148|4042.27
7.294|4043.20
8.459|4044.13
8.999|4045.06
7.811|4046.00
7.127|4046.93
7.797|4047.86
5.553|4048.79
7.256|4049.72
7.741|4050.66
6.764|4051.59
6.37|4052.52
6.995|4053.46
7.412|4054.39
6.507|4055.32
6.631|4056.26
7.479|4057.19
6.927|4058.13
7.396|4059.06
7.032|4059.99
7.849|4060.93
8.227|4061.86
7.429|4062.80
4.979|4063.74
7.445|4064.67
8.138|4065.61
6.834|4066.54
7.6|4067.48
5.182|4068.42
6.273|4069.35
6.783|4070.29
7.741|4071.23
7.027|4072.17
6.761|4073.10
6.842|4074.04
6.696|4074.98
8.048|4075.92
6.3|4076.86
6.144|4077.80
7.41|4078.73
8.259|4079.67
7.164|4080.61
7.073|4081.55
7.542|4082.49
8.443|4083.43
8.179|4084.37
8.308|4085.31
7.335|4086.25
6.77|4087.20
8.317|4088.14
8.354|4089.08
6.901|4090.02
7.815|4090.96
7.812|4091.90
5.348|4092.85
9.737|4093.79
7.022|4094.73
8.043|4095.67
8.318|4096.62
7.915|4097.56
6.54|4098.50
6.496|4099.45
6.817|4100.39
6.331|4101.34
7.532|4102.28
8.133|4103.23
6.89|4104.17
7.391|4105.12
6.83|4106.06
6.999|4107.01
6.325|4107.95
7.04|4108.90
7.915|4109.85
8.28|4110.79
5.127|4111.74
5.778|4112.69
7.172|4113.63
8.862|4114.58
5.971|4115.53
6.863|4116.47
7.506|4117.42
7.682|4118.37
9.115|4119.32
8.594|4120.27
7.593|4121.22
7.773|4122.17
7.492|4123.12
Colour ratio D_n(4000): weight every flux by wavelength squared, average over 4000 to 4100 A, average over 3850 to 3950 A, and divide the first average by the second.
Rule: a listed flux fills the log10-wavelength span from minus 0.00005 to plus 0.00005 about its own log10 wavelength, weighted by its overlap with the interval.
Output 1.11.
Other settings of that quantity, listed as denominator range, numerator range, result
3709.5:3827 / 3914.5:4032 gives 1.05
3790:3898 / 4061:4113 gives 1.12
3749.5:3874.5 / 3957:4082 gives 1.10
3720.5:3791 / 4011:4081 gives 1.10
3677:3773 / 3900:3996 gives 1.04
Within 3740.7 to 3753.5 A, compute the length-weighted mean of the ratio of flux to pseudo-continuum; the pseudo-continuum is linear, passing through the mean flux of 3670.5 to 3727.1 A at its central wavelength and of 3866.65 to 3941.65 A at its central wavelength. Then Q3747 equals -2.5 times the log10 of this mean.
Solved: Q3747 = 0.037 mag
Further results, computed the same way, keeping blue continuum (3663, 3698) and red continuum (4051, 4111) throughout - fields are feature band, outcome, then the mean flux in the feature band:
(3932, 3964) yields 0.084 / 6.83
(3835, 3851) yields 0.090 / 6.9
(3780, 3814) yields 0.019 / 7.42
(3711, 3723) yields 0.050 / 7.29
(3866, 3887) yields -0.038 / 7.73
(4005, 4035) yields -0.072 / 7.8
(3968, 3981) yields 0.151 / 6.4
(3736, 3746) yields 0.080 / 7.07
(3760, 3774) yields 0.026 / 7.4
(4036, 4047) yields -0.034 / 7.51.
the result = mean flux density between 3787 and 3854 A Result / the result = 7.14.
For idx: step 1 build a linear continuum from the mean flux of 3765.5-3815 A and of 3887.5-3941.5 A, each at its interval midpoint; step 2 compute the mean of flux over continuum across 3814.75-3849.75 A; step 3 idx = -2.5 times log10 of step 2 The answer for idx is 0.06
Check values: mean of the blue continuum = 7.52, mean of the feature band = 6.95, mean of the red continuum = 7.05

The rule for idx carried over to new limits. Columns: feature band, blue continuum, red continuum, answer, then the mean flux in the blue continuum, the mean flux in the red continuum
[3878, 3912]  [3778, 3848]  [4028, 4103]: -0.004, 7.21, 7.29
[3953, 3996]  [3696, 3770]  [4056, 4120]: 0.054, 7.63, 7.26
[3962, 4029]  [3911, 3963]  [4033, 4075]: -0.039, 6.97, 7.2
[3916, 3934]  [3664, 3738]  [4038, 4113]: 0.078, 7.76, 7.24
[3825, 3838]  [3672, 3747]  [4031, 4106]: 0.149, 7.67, 7.3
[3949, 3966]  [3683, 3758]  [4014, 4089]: 0.057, 7.62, 7.38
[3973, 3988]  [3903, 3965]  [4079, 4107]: -0.010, 6.96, 7.49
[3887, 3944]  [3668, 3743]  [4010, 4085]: 0.074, 7.72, 7.4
